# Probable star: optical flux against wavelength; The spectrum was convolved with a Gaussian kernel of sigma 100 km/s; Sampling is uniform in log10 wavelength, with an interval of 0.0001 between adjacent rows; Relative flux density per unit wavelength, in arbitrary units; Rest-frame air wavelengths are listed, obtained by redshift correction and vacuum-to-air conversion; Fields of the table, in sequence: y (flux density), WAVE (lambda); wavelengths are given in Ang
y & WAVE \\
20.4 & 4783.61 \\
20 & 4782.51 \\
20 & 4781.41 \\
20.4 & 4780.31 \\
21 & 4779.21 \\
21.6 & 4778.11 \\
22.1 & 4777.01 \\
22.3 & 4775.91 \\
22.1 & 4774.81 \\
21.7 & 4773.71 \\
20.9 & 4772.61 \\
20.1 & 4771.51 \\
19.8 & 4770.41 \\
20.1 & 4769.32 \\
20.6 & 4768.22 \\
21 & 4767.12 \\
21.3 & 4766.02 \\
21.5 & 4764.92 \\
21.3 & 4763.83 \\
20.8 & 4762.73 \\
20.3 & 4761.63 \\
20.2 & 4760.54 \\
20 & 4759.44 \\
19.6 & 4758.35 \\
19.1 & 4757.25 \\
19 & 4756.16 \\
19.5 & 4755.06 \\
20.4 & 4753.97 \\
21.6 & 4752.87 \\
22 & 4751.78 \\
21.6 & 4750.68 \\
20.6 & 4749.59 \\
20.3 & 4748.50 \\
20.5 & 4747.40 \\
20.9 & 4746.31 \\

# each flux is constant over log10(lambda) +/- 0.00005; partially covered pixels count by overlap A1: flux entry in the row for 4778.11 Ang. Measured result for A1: 21.6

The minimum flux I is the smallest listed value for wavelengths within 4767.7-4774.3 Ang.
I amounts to 19.8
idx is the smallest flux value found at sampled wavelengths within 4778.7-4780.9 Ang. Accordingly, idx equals 20.4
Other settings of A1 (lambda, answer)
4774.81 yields 22.1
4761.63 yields 20.3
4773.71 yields 21.7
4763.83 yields 21.3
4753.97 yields 20.4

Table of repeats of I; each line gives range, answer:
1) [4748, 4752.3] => 20.3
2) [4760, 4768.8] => 20.2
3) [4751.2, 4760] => 19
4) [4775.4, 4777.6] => 22.1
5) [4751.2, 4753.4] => 21.6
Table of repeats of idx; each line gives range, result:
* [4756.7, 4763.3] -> 19.1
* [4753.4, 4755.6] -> 19.5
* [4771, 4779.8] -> 20.1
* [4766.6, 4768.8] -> 20.6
